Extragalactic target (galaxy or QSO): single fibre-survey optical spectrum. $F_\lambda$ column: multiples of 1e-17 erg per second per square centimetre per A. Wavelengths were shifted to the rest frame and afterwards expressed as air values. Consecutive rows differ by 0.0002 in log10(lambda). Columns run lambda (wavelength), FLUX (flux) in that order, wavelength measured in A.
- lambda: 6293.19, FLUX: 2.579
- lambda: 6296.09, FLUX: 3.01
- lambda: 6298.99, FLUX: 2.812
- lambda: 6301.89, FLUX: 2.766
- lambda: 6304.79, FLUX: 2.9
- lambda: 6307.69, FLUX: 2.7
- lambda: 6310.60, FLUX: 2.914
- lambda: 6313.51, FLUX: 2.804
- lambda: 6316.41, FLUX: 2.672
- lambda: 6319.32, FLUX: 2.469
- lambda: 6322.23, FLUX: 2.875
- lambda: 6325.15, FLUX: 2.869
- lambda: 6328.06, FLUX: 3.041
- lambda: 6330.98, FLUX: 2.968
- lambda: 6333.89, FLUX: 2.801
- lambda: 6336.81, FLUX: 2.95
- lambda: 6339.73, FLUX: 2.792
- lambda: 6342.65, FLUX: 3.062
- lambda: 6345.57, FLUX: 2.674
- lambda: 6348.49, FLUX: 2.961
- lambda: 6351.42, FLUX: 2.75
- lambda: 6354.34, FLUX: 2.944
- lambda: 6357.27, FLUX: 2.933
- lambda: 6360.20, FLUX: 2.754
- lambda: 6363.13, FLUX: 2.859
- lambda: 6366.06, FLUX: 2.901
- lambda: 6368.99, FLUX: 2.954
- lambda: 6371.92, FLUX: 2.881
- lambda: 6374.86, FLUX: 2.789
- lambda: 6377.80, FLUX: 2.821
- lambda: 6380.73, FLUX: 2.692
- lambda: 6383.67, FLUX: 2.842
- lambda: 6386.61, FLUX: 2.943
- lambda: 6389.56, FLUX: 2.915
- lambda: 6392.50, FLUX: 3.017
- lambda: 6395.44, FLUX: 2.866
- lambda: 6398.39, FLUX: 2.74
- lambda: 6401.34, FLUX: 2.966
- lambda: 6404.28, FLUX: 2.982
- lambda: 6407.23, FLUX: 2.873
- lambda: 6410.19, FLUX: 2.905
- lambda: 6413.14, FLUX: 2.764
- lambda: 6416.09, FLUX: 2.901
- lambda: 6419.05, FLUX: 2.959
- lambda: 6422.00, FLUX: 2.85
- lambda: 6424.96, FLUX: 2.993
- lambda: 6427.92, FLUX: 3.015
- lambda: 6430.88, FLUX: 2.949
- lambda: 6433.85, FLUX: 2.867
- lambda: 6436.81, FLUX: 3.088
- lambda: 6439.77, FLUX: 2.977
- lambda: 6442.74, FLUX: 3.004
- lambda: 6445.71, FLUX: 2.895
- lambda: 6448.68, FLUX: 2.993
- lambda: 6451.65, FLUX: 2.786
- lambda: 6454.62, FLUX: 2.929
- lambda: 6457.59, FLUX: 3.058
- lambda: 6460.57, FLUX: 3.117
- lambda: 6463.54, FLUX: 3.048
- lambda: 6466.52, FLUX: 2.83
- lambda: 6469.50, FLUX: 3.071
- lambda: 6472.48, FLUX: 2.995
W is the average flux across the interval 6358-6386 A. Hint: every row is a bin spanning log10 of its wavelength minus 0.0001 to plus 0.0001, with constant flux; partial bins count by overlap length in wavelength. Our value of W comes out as 2.84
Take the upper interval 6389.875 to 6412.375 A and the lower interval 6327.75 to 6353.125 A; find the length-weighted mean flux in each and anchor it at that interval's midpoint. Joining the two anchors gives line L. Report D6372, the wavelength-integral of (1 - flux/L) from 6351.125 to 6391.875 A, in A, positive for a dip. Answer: 0.4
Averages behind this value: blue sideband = 2.88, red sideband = 2.9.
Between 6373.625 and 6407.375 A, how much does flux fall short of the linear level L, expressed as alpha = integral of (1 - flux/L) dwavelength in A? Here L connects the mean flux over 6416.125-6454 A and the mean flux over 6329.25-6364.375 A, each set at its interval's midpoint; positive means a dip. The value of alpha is 0.4 A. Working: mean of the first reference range 2.87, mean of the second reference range 2.95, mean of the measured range 2.87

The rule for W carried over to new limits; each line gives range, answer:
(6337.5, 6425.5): 2.88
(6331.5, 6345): 2.89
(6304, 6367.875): 2.85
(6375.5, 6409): 2.88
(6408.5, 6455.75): 2.93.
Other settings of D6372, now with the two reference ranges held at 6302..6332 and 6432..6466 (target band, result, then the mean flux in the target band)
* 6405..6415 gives 0.2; 2.86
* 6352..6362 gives 0.0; 2.87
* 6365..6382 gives 0.3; 2.84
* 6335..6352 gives -0.1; 2.87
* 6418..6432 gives 0.0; 2.95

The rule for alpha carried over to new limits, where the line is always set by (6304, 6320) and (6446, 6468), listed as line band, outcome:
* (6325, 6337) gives -0.7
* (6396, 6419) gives 0.1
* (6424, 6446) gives -0.4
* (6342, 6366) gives -0.4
